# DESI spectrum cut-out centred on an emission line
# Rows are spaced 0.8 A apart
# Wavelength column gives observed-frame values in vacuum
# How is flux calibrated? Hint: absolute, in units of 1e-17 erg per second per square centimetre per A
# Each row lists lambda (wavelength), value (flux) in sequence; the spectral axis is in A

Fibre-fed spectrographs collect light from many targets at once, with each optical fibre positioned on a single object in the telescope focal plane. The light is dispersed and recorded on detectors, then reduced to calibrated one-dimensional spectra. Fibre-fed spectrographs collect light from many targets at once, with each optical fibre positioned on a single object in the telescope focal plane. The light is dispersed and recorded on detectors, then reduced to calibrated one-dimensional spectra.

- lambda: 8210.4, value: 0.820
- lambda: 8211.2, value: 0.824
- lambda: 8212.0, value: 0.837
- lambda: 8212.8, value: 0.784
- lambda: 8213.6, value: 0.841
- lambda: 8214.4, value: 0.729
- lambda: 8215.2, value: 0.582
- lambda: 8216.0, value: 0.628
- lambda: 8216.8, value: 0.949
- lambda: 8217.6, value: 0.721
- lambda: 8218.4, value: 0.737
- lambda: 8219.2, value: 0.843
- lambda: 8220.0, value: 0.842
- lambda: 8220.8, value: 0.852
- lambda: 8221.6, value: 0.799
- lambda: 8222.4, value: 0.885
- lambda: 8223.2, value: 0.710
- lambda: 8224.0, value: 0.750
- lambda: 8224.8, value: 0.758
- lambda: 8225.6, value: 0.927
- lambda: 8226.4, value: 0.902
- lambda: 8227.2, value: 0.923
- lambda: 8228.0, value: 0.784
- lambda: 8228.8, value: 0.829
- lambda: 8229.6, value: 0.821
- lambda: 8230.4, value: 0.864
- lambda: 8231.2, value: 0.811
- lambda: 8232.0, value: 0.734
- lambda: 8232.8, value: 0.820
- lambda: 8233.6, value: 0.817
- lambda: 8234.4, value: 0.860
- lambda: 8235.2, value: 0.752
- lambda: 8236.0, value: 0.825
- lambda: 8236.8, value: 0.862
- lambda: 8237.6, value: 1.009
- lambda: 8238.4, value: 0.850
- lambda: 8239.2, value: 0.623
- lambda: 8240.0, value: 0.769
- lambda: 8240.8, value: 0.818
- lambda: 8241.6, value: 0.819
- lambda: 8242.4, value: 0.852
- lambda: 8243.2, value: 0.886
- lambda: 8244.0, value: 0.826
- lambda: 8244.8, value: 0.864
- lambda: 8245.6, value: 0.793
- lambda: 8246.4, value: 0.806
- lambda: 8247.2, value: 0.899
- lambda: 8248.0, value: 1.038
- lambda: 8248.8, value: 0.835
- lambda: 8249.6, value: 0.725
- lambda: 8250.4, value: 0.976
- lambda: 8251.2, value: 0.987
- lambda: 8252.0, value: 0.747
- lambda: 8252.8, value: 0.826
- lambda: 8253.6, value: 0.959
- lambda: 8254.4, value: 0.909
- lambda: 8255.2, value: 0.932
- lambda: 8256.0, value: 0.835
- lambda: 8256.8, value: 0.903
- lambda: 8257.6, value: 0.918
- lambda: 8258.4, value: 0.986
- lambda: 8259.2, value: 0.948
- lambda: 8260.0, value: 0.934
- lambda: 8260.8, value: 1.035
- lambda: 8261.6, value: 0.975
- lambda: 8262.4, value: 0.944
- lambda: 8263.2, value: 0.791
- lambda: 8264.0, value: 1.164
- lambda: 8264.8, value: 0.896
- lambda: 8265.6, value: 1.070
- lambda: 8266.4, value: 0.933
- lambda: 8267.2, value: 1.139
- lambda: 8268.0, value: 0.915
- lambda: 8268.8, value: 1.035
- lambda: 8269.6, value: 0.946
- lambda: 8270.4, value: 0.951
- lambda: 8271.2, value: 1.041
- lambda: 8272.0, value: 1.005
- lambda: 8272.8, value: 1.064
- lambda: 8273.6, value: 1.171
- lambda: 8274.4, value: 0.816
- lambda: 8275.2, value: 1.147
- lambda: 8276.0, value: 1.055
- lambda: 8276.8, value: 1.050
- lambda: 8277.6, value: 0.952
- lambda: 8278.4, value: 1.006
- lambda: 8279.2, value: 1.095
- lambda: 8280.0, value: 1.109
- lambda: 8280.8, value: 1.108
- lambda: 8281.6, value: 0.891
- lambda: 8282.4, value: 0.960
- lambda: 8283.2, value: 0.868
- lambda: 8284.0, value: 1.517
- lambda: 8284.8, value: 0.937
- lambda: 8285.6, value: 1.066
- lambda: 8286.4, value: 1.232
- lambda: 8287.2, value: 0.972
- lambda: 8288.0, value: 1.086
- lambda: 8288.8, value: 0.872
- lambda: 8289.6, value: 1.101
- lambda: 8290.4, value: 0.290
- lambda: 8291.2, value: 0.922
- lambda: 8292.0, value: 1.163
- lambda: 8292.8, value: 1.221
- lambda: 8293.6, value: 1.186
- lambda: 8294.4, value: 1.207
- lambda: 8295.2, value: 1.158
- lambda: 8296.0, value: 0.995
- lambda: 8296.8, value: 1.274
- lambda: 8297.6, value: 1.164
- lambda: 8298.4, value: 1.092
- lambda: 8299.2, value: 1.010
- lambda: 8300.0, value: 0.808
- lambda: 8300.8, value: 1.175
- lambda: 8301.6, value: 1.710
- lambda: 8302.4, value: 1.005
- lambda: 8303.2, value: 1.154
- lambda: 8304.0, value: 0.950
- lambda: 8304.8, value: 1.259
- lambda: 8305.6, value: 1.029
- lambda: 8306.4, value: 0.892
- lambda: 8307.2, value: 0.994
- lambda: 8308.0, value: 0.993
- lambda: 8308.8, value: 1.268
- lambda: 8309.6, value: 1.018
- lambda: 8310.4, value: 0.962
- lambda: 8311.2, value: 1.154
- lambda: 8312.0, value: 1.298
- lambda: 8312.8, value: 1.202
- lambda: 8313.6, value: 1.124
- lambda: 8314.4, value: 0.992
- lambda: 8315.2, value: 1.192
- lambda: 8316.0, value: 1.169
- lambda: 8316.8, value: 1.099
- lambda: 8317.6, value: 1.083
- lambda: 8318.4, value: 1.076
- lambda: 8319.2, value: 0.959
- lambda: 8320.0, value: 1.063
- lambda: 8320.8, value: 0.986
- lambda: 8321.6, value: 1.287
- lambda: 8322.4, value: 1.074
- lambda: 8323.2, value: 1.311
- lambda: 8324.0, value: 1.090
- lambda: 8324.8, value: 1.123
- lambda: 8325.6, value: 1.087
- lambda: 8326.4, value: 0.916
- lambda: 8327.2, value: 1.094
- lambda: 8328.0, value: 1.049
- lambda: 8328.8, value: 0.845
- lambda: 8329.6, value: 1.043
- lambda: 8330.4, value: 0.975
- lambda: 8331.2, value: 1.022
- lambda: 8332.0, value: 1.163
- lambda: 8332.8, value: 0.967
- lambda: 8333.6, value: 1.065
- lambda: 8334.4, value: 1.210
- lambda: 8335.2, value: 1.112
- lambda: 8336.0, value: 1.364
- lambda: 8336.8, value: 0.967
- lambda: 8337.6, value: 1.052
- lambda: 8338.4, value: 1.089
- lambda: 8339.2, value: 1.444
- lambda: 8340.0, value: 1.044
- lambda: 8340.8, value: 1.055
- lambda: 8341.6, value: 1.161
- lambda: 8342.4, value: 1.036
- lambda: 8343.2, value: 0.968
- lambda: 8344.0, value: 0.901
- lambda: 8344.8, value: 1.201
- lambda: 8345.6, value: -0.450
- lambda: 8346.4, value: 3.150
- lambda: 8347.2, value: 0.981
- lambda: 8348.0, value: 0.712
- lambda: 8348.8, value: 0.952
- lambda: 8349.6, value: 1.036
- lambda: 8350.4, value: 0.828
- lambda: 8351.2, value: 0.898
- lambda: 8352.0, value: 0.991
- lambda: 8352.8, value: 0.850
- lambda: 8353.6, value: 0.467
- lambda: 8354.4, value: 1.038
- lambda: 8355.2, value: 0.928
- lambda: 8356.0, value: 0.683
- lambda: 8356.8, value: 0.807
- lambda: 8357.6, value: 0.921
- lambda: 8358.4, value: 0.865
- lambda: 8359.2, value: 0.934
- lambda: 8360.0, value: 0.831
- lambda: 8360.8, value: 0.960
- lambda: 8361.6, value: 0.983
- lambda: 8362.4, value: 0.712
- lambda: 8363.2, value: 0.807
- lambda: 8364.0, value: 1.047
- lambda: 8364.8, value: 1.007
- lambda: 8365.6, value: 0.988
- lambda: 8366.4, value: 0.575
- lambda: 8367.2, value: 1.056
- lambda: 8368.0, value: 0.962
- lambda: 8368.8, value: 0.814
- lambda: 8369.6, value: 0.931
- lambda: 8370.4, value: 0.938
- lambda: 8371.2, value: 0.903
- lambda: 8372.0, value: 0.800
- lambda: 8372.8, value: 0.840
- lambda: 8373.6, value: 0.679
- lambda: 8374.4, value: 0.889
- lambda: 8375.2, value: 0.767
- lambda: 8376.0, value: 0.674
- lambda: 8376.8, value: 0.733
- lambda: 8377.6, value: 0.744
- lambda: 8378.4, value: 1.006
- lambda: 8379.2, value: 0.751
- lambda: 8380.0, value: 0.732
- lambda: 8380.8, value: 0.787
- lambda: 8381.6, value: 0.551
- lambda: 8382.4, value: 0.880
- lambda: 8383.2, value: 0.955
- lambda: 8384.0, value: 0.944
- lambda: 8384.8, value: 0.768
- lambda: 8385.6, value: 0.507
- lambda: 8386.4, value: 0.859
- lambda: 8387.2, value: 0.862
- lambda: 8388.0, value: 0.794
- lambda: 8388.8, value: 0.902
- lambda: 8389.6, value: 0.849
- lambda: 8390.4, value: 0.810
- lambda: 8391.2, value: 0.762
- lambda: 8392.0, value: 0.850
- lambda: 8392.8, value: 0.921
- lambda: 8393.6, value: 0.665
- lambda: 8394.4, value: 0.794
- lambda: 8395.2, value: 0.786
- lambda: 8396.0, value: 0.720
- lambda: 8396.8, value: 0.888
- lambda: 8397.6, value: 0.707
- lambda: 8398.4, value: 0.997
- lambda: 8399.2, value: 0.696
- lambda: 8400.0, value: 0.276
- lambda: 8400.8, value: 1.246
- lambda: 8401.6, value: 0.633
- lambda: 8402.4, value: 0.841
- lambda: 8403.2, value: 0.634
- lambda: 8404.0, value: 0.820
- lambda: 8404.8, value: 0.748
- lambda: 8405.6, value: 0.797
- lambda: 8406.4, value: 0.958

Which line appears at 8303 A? Mg II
